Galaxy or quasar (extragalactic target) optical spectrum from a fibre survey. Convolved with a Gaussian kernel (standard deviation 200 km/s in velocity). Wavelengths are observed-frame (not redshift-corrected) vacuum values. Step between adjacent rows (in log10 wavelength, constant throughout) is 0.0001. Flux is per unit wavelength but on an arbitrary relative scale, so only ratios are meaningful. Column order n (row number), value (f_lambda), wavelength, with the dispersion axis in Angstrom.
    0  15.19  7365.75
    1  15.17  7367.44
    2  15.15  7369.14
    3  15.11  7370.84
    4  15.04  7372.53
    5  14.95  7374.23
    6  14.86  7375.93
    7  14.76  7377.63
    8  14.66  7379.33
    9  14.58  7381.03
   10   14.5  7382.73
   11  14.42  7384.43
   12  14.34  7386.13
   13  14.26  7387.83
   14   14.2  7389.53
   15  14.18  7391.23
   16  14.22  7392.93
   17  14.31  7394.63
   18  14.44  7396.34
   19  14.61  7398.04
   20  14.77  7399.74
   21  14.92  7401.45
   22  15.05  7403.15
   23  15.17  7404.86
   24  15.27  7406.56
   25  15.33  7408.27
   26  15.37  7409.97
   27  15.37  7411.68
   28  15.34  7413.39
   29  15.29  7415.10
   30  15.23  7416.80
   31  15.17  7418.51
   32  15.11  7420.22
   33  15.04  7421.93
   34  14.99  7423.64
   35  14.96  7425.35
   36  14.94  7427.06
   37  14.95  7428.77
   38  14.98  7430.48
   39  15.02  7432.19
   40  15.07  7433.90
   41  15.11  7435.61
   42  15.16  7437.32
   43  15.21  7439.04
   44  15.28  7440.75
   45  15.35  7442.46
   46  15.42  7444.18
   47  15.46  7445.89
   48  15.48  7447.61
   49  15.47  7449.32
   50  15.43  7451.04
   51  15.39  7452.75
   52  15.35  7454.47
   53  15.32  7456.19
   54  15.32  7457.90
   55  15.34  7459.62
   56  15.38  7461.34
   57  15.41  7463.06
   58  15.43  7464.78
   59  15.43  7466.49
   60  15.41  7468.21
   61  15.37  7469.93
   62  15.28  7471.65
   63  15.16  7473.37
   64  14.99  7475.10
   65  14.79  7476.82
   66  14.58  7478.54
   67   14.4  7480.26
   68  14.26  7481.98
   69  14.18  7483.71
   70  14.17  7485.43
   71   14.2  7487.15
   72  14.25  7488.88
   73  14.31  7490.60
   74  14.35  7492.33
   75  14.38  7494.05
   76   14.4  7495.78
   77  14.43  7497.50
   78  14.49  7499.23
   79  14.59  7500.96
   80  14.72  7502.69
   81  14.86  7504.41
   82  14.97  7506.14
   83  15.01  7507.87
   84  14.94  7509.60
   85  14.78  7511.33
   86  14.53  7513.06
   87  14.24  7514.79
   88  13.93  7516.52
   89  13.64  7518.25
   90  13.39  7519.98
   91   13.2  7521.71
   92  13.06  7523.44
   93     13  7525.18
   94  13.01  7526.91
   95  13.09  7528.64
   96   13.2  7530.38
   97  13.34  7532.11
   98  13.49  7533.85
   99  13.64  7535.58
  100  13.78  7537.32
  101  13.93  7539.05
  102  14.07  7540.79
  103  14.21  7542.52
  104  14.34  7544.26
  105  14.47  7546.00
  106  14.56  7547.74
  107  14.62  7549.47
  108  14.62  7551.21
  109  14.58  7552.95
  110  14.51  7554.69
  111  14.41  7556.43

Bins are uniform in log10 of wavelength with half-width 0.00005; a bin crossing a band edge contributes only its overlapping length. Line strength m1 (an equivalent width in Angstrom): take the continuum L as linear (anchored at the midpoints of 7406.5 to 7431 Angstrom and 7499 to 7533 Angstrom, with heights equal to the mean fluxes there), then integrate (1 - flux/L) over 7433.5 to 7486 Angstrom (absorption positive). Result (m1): -1.7 Angstrom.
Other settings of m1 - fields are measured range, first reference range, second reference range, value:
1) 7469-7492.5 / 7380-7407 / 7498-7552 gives -0.6 Angstrom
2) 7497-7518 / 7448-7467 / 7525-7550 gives -0.3 Angstrom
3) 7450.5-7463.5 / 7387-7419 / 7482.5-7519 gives -0.6 Angstrom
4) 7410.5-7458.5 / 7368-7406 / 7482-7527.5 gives -2.5 Angstrom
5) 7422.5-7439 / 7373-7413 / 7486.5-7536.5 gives -0.6 Angstrom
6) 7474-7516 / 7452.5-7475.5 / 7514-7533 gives -0.7 Angstrom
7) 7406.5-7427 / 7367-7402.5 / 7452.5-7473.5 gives -0.4 Angstrom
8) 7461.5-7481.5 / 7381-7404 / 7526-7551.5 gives -1.3 Angstrom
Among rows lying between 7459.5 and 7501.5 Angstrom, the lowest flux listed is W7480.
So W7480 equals 14.17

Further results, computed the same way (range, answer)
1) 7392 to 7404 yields 14.22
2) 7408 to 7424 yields 14.99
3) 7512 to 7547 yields 13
